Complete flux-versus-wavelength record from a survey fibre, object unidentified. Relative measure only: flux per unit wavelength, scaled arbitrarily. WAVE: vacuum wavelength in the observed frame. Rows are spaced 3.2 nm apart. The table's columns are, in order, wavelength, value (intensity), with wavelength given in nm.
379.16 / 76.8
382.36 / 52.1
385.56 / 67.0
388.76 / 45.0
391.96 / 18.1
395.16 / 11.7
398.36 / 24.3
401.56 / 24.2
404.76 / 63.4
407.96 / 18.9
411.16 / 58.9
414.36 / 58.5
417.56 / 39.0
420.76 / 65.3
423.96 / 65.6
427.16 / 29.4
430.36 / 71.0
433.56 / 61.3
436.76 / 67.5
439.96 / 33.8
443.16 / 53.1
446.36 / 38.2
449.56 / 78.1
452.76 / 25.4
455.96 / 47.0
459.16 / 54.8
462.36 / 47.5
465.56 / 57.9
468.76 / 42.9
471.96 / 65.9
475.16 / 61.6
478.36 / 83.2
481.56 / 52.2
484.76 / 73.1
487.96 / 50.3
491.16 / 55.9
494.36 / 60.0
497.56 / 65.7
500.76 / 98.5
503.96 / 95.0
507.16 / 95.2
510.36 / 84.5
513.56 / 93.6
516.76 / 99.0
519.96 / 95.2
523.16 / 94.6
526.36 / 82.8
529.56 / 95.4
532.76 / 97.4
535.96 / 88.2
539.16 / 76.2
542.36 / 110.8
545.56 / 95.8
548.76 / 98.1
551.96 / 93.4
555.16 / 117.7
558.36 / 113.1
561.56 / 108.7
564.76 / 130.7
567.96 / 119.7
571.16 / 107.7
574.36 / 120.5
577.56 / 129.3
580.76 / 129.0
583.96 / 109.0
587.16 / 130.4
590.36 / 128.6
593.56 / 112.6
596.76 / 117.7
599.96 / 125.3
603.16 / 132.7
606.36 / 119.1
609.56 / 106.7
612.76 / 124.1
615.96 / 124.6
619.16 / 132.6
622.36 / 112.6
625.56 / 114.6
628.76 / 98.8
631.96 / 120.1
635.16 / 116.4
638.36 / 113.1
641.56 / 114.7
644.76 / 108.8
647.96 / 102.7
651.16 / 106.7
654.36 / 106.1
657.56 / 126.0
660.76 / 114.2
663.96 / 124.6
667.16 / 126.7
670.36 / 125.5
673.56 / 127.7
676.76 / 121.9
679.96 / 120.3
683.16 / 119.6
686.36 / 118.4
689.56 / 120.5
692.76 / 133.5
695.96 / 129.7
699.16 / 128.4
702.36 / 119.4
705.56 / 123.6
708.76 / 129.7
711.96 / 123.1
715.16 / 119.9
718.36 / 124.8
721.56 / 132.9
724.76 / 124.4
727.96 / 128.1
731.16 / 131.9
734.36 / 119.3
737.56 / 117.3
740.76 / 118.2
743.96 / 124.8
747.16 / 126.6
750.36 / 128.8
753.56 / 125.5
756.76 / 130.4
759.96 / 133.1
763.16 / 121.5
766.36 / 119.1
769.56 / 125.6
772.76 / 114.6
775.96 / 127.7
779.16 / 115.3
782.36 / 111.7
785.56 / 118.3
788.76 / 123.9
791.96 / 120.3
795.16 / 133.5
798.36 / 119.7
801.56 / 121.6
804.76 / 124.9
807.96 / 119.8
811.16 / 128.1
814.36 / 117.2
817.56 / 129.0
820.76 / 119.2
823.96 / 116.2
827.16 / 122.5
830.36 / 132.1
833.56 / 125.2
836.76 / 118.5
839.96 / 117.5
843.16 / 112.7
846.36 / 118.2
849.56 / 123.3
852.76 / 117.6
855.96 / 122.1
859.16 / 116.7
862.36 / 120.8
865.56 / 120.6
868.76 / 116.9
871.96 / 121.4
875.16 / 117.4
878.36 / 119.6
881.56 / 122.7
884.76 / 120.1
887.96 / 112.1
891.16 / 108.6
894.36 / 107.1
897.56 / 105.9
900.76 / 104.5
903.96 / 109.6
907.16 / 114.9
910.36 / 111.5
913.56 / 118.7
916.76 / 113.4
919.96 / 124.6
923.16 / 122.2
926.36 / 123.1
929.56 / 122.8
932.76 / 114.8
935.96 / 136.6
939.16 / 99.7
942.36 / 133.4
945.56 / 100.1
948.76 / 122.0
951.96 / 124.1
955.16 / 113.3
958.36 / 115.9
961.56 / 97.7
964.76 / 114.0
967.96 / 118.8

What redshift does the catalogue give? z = 0.254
